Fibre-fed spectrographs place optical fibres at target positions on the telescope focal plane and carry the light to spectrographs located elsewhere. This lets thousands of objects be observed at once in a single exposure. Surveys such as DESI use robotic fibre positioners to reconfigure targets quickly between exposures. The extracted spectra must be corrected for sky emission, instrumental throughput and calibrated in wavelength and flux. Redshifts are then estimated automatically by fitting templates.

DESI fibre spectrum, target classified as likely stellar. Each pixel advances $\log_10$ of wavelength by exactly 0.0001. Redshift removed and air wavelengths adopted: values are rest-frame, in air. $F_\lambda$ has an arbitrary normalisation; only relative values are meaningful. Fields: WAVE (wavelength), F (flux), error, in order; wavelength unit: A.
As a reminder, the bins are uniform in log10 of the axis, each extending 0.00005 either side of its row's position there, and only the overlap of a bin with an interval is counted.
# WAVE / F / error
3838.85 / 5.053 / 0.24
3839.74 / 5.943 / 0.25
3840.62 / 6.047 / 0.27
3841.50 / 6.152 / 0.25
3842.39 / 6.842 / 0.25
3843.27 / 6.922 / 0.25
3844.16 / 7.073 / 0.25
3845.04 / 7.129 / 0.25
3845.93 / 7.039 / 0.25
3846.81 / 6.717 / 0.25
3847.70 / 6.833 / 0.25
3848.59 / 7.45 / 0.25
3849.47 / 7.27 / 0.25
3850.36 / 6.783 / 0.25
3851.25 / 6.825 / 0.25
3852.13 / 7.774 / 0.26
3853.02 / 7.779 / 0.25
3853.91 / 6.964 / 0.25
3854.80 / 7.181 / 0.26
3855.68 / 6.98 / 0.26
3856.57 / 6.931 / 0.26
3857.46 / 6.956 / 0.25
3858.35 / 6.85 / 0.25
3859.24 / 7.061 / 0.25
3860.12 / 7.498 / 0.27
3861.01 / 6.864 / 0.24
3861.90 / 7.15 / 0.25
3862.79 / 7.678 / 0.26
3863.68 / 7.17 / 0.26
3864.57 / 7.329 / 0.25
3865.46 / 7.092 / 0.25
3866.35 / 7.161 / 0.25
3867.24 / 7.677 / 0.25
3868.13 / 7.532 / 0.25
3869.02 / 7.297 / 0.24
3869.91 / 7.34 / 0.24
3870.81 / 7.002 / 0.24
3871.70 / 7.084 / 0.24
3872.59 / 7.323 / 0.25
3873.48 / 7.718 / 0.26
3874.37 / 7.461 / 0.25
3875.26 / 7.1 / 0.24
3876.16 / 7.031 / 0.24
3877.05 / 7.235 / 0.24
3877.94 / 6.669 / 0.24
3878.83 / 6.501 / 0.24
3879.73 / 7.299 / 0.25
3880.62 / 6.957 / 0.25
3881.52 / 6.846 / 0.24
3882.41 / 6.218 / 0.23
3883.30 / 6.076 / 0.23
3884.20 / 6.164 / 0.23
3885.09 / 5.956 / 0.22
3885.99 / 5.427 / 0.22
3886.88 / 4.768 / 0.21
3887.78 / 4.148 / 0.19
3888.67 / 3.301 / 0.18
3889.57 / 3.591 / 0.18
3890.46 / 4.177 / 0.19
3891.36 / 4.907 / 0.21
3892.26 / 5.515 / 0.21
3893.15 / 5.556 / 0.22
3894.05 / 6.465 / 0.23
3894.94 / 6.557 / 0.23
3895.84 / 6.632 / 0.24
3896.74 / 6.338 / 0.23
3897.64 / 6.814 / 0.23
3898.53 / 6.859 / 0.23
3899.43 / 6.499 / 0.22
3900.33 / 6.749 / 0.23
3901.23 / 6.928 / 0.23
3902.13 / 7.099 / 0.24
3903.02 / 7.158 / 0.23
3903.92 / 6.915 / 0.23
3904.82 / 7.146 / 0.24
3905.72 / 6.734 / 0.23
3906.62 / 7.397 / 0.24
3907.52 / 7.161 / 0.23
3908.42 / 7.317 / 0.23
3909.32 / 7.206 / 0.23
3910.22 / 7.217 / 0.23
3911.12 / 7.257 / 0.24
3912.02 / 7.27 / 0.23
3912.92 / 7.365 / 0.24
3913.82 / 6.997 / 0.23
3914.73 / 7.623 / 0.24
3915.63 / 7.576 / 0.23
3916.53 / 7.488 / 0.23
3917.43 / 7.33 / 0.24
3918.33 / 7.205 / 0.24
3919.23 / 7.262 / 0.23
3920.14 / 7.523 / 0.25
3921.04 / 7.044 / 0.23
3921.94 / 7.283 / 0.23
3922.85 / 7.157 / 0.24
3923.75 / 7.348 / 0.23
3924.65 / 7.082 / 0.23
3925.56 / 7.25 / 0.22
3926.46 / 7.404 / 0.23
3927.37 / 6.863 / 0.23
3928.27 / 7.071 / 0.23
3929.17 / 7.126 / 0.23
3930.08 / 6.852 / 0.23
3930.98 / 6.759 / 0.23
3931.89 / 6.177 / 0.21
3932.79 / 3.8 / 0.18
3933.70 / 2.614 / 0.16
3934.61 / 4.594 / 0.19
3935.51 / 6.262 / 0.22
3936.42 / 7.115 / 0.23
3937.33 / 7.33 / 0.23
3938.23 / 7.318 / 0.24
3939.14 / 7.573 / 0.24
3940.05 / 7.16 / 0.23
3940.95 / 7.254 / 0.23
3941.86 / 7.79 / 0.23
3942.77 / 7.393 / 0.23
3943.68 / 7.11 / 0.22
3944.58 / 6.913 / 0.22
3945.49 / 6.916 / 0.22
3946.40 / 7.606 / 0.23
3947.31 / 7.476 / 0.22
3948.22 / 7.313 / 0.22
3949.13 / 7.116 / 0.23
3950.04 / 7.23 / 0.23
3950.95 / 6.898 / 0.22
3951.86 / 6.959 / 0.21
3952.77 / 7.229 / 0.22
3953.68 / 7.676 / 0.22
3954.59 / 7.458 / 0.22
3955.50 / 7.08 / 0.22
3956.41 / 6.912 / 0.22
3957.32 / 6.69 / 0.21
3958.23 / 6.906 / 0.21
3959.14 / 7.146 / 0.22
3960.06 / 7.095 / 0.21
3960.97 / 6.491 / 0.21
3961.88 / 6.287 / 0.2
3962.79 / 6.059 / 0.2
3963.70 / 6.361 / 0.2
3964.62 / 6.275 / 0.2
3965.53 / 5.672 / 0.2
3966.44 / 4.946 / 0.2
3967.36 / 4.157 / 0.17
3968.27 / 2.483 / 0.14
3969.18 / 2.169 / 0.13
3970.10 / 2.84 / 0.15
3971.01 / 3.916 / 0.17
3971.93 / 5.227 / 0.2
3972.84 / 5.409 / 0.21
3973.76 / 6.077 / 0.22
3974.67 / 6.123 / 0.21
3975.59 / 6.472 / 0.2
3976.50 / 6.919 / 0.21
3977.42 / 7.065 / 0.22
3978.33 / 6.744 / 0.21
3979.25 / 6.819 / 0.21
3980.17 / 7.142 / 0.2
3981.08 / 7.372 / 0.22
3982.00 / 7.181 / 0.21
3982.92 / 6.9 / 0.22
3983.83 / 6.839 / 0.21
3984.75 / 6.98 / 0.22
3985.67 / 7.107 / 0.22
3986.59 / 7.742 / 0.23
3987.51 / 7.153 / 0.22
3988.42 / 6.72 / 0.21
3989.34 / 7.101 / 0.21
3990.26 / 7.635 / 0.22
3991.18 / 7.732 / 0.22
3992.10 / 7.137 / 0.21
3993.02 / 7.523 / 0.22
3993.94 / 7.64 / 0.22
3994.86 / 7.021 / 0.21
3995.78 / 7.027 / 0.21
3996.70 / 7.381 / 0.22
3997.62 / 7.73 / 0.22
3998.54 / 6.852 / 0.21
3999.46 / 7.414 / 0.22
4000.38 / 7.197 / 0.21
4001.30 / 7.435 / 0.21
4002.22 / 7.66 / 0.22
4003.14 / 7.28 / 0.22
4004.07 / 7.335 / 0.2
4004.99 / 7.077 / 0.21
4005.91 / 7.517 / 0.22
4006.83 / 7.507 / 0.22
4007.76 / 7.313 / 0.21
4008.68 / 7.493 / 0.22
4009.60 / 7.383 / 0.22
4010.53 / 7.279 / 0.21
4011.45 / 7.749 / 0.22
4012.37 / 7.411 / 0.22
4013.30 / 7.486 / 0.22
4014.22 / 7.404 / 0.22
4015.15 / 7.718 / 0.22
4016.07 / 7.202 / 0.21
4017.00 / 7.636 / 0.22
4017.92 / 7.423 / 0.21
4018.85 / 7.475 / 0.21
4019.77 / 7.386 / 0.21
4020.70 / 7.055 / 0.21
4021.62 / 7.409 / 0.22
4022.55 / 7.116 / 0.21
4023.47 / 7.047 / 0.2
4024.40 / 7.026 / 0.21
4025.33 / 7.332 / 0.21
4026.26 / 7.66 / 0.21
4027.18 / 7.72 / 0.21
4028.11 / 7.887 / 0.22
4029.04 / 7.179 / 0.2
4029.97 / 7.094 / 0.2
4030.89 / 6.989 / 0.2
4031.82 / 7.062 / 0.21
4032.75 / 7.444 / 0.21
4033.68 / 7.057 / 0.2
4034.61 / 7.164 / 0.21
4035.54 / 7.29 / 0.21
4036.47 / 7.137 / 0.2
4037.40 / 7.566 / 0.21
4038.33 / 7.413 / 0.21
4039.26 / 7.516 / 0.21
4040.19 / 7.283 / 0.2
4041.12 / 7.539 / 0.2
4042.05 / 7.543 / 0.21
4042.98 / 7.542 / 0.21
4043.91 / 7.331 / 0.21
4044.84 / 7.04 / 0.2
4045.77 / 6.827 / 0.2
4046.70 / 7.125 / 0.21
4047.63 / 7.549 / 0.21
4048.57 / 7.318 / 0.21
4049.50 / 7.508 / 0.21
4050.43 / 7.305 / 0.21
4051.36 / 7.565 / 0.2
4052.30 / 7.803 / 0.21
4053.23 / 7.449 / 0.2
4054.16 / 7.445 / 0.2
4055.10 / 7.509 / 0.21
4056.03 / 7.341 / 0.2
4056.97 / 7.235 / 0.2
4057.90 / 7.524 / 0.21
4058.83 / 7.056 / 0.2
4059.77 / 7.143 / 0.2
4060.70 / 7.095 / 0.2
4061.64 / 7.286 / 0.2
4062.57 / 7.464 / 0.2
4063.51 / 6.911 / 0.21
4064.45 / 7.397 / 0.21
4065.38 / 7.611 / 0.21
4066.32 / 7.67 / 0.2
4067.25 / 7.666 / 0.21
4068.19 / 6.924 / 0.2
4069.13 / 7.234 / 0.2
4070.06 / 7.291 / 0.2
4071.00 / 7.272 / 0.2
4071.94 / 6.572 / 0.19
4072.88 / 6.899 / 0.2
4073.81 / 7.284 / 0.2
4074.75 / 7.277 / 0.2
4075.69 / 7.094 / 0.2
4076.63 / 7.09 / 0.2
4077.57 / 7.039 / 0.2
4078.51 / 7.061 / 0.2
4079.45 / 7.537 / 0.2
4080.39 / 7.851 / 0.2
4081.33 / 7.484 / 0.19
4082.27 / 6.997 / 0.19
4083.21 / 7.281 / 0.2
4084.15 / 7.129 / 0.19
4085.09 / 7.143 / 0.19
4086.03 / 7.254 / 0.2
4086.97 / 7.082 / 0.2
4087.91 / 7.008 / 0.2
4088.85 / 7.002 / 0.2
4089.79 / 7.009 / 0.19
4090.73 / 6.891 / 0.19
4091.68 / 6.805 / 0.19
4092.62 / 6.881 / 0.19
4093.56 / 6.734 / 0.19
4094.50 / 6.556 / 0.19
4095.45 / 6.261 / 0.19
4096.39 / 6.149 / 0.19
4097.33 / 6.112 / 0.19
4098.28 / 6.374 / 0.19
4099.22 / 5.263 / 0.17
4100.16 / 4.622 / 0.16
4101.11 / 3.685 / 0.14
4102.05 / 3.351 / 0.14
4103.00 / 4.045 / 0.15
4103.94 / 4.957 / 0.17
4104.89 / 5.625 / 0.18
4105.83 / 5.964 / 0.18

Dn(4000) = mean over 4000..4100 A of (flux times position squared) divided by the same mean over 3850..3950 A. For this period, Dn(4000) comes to 1.1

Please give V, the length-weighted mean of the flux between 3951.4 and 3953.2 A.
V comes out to 7.09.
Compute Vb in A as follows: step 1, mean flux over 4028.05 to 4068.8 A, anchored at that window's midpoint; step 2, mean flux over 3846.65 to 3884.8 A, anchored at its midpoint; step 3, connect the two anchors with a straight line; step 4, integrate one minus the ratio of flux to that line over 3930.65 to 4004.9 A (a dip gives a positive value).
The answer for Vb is 6.2 A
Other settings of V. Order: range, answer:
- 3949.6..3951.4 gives 7.06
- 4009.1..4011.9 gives 7.47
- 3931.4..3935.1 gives 4.34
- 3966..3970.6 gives 3.32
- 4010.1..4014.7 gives 7.47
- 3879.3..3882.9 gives 6.83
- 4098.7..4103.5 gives 4.23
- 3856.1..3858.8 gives 6.89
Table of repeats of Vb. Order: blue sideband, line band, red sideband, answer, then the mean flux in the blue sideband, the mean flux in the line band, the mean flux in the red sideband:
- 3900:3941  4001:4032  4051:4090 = -1.04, 6.92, 7.38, 7.26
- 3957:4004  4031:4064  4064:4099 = -2.23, 6.5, 7.32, 7.04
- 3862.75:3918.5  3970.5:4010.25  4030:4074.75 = 0.36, 6.68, 7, 7.3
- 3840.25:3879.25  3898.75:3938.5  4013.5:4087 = 1.59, 7.11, 6.88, 7.31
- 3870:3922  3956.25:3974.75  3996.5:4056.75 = 4.13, 6.63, 5.45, 7.37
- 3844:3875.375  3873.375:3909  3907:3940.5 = 3.65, 7.2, 6.33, 6.89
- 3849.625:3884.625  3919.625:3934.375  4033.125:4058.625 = 1.28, 7.09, 6.55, 7.37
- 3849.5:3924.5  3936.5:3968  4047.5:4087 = 0.59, 6.81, 6.85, 7.29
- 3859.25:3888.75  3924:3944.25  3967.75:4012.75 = 0.38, 6.78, 6.64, 6.76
